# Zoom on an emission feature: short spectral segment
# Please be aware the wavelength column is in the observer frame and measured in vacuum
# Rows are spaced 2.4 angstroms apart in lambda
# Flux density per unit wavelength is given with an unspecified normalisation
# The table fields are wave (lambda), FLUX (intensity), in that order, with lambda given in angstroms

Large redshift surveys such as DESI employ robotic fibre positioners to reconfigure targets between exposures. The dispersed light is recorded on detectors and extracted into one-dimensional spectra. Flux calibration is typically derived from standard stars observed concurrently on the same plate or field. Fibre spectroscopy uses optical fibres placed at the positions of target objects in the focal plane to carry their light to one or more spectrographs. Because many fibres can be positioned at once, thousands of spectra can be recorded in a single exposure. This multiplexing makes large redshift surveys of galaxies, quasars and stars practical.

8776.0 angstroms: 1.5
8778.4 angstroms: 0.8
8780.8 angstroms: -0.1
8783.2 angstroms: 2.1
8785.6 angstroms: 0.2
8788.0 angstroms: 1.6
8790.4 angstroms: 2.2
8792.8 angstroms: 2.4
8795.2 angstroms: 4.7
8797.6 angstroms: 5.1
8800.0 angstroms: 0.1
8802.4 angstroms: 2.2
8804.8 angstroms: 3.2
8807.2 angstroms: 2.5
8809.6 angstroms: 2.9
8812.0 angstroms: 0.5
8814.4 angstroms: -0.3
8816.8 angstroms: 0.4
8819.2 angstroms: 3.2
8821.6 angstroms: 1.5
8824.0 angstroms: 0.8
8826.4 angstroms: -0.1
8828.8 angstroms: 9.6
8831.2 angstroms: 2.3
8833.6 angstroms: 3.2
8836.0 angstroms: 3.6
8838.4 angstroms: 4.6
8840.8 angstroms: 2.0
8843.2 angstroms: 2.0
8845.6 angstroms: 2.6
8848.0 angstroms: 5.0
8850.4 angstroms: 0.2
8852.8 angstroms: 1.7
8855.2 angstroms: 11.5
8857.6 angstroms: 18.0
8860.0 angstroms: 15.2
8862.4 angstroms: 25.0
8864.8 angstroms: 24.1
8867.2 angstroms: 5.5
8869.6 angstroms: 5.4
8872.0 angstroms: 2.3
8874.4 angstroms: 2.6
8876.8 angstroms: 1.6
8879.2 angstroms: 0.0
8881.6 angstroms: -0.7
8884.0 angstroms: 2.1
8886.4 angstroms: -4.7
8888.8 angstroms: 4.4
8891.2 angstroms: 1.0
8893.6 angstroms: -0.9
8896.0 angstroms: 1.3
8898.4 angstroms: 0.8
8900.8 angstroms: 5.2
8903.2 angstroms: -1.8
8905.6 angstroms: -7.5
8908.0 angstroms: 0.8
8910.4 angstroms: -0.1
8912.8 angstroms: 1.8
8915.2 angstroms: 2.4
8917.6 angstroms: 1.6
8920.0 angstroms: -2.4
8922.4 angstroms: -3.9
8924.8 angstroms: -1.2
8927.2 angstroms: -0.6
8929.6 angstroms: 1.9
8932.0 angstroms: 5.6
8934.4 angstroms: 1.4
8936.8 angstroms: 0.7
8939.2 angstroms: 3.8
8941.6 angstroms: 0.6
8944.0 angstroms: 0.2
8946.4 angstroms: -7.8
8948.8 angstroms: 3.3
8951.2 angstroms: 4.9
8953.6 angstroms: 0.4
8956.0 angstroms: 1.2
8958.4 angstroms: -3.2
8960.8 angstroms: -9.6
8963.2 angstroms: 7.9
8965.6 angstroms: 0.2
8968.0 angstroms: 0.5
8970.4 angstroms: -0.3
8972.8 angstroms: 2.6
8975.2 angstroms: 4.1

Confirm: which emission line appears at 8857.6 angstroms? [O II] 3727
